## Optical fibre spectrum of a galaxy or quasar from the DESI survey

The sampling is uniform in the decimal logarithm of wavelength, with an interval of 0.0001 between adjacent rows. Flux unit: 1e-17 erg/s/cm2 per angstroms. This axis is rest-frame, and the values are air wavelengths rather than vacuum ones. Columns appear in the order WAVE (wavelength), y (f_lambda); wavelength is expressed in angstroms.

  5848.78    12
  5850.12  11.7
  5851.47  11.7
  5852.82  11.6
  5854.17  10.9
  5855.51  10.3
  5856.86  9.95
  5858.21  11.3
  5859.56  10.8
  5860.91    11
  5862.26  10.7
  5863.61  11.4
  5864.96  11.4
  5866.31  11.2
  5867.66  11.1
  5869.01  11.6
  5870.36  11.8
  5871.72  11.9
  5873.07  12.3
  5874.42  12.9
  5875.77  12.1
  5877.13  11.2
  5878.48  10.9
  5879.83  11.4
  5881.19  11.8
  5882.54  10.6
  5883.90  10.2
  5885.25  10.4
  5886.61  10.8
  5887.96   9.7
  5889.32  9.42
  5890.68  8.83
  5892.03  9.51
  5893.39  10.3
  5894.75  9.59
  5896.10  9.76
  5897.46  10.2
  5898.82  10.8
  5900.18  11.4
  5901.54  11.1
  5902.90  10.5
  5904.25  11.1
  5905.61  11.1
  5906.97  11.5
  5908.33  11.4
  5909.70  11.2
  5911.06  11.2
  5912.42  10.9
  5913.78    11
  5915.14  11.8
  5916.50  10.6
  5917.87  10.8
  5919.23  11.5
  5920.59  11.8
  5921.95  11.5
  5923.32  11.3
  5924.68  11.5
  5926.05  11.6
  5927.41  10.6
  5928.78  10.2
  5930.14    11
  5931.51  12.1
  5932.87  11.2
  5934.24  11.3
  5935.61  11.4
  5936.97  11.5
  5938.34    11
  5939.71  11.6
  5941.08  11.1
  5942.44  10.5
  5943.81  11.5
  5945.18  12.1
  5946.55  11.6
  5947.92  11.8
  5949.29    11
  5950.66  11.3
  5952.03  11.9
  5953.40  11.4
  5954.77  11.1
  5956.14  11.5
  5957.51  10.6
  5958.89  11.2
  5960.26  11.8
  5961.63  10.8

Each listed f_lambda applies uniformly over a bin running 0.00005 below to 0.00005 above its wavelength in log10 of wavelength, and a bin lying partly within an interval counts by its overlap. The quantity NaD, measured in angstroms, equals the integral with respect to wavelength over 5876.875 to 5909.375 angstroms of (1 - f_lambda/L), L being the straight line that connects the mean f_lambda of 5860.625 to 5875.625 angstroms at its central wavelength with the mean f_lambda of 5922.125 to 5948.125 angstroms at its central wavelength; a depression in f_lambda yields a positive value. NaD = 2.6 angstroms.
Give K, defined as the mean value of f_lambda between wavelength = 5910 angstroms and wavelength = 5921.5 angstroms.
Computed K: 11.2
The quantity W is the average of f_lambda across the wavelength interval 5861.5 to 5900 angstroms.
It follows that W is 10.9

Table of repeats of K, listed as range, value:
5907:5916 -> 11.3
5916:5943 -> 11.2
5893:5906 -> 10.6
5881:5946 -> 10.9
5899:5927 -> 11.2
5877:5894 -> 10.4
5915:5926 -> 11.3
